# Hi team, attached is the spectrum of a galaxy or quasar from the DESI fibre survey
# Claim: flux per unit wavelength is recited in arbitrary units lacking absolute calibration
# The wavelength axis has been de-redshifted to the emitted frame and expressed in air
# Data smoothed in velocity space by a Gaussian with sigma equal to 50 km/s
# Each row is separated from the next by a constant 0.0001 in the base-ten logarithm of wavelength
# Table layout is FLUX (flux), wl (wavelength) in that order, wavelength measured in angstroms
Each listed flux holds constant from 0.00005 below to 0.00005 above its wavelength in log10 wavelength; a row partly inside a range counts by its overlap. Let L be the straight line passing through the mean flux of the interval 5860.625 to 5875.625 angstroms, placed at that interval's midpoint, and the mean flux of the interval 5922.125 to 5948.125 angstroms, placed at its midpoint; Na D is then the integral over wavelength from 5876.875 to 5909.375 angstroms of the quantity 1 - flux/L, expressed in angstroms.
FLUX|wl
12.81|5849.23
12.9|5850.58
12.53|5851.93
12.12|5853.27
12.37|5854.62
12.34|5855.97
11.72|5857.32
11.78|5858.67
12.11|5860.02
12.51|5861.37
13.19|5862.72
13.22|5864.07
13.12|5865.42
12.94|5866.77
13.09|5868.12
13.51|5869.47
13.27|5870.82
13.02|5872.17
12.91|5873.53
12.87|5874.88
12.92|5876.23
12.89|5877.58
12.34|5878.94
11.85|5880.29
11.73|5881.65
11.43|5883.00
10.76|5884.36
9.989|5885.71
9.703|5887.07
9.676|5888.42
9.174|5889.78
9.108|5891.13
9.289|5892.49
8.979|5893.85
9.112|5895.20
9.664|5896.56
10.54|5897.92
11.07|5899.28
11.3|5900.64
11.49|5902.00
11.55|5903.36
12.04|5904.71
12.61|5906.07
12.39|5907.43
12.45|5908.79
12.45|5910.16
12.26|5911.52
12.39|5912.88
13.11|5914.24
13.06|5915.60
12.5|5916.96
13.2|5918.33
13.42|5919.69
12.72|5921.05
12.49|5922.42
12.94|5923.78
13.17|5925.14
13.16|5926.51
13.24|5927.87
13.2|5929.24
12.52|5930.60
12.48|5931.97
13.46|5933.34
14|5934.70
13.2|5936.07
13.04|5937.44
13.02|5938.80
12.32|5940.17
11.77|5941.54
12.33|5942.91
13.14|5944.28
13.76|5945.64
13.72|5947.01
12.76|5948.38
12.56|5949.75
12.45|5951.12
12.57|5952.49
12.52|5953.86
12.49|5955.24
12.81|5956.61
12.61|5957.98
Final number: 5.4 angstroms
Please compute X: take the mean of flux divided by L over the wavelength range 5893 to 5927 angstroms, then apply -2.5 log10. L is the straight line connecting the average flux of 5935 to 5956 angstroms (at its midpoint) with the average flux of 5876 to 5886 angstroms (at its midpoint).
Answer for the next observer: 0.02 mag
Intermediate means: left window 11.8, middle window 12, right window 12.8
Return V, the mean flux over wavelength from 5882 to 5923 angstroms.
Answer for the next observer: 11.3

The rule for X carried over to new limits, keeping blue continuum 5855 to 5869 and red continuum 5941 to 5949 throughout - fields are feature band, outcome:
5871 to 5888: 0.07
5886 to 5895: 0.34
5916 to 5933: -0.01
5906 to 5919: 0.02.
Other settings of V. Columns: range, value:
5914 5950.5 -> 13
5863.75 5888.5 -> 12.2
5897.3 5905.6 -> 11.4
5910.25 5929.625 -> 12.9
